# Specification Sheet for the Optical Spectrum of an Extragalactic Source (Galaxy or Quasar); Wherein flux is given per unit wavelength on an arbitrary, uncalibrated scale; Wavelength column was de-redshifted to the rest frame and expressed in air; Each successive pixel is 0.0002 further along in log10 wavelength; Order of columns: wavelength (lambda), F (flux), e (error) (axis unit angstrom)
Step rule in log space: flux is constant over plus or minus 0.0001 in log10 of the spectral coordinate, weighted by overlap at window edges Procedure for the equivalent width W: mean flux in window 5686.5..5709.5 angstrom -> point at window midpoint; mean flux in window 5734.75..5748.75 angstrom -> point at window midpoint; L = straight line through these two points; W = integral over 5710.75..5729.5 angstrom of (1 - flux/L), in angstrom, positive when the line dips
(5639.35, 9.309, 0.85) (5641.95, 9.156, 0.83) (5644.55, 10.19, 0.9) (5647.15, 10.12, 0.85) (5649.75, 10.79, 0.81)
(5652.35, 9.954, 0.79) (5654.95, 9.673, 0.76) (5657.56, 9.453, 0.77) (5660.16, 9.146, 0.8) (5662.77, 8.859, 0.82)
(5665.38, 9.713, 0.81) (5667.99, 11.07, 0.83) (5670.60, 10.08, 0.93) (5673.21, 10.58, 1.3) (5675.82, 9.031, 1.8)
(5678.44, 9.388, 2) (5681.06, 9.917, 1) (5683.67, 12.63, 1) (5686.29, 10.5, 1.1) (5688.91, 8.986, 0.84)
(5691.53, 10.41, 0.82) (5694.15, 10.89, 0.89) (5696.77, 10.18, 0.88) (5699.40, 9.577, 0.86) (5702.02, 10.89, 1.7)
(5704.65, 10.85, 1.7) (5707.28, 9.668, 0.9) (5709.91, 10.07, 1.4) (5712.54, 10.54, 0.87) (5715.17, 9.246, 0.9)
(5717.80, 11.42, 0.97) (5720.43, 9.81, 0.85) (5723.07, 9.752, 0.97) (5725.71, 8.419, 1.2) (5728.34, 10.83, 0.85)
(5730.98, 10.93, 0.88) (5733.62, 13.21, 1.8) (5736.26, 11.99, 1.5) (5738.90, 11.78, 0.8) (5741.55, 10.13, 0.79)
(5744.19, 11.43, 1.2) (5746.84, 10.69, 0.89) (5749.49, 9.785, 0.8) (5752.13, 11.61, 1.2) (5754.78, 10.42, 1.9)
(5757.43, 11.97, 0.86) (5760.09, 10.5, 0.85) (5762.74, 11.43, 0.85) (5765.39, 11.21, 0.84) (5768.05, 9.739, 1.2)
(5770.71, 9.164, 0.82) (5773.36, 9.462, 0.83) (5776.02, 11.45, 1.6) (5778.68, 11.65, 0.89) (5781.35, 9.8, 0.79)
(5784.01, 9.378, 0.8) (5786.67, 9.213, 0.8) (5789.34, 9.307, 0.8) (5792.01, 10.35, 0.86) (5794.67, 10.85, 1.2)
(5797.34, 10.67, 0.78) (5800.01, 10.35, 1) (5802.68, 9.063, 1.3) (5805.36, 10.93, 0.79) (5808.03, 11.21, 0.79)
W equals 1.2 angstrom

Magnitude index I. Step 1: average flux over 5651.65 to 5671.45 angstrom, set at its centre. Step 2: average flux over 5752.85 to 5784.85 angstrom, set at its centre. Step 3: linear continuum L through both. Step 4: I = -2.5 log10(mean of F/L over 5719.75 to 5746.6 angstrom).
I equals -0.06 mag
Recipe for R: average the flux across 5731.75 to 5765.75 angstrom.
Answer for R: 11.2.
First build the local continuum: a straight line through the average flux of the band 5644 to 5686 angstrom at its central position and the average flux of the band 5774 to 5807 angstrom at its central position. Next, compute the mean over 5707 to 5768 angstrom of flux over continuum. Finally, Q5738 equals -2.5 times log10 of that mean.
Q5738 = -0.06 mag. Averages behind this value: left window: 10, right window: 10.2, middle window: 10.7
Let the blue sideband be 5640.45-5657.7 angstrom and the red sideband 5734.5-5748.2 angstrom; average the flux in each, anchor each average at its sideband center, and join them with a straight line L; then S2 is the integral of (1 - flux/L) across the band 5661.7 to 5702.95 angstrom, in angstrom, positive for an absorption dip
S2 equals 0.9 angstrom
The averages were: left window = 9.93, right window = 11.3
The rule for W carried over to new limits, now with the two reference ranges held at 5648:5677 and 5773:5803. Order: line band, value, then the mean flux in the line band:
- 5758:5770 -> -0.7 angstrom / 10.7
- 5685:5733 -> -1.1 angstrom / 10.2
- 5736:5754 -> -1.6 angstrom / 11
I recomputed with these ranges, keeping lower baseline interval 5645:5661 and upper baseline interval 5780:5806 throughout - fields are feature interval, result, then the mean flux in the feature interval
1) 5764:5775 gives 0.00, 9.95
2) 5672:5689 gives -0.03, 10.2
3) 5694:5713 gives -0.04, 10.3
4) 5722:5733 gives -0.03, 10.2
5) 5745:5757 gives -0.09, 10.8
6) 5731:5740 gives -0.22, 12.1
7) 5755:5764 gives -0.13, 11.2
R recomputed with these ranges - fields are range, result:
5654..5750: 10.3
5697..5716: 10.1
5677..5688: 10.5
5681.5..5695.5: 10.6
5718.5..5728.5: 9.68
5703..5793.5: 10.5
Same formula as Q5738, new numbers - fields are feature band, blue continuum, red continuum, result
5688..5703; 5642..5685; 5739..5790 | 0.00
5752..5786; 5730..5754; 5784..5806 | 0.01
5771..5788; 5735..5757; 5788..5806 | 0.04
